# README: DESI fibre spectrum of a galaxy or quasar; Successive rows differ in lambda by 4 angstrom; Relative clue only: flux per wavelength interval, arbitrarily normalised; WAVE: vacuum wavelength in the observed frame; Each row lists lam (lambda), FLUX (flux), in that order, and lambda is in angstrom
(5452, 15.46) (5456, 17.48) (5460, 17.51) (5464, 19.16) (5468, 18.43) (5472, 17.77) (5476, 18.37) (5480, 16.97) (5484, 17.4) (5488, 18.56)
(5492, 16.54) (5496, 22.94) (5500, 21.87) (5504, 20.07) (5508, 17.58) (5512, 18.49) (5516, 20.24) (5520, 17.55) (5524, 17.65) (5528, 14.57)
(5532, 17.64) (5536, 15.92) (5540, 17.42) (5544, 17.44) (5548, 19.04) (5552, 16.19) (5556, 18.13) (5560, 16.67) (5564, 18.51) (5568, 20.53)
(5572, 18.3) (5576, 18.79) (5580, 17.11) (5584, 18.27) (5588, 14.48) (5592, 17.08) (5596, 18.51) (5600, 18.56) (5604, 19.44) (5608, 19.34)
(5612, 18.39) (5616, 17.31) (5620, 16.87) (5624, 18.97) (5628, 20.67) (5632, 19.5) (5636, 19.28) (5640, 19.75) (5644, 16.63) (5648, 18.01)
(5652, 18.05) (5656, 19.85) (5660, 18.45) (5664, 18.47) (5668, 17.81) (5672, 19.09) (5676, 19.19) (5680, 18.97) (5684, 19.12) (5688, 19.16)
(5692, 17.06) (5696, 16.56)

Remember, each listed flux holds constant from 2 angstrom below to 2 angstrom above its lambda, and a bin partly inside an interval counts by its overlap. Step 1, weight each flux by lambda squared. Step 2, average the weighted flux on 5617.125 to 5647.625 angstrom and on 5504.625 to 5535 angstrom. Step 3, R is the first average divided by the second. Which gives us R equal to 1.1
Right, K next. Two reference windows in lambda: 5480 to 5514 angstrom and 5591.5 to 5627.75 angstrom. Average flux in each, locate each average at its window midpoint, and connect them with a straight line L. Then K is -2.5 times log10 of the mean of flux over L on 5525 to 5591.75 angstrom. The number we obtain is 0.08 mag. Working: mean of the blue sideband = 19.1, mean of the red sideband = 18.4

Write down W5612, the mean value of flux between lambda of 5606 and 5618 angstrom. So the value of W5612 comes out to 18.3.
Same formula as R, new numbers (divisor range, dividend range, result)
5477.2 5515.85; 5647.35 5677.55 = 1.04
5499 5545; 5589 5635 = 1.07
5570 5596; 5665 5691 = 1.12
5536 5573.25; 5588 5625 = 1.03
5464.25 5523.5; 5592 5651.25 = 1.04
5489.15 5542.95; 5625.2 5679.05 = 1.08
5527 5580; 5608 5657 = 1.08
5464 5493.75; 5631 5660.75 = 1.11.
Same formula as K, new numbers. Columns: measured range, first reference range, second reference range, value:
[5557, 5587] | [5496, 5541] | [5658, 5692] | 0.02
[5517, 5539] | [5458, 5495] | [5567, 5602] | 0.07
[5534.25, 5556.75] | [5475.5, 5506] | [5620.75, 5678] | 0.10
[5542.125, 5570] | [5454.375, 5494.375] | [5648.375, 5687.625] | 0.01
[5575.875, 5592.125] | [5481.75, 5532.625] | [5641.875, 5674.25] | 0.09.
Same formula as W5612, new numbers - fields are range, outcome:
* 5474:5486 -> 17.6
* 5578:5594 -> 16.7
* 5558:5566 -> 17.6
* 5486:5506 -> 20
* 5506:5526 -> 18.3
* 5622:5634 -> 19.7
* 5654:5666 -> 18.9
